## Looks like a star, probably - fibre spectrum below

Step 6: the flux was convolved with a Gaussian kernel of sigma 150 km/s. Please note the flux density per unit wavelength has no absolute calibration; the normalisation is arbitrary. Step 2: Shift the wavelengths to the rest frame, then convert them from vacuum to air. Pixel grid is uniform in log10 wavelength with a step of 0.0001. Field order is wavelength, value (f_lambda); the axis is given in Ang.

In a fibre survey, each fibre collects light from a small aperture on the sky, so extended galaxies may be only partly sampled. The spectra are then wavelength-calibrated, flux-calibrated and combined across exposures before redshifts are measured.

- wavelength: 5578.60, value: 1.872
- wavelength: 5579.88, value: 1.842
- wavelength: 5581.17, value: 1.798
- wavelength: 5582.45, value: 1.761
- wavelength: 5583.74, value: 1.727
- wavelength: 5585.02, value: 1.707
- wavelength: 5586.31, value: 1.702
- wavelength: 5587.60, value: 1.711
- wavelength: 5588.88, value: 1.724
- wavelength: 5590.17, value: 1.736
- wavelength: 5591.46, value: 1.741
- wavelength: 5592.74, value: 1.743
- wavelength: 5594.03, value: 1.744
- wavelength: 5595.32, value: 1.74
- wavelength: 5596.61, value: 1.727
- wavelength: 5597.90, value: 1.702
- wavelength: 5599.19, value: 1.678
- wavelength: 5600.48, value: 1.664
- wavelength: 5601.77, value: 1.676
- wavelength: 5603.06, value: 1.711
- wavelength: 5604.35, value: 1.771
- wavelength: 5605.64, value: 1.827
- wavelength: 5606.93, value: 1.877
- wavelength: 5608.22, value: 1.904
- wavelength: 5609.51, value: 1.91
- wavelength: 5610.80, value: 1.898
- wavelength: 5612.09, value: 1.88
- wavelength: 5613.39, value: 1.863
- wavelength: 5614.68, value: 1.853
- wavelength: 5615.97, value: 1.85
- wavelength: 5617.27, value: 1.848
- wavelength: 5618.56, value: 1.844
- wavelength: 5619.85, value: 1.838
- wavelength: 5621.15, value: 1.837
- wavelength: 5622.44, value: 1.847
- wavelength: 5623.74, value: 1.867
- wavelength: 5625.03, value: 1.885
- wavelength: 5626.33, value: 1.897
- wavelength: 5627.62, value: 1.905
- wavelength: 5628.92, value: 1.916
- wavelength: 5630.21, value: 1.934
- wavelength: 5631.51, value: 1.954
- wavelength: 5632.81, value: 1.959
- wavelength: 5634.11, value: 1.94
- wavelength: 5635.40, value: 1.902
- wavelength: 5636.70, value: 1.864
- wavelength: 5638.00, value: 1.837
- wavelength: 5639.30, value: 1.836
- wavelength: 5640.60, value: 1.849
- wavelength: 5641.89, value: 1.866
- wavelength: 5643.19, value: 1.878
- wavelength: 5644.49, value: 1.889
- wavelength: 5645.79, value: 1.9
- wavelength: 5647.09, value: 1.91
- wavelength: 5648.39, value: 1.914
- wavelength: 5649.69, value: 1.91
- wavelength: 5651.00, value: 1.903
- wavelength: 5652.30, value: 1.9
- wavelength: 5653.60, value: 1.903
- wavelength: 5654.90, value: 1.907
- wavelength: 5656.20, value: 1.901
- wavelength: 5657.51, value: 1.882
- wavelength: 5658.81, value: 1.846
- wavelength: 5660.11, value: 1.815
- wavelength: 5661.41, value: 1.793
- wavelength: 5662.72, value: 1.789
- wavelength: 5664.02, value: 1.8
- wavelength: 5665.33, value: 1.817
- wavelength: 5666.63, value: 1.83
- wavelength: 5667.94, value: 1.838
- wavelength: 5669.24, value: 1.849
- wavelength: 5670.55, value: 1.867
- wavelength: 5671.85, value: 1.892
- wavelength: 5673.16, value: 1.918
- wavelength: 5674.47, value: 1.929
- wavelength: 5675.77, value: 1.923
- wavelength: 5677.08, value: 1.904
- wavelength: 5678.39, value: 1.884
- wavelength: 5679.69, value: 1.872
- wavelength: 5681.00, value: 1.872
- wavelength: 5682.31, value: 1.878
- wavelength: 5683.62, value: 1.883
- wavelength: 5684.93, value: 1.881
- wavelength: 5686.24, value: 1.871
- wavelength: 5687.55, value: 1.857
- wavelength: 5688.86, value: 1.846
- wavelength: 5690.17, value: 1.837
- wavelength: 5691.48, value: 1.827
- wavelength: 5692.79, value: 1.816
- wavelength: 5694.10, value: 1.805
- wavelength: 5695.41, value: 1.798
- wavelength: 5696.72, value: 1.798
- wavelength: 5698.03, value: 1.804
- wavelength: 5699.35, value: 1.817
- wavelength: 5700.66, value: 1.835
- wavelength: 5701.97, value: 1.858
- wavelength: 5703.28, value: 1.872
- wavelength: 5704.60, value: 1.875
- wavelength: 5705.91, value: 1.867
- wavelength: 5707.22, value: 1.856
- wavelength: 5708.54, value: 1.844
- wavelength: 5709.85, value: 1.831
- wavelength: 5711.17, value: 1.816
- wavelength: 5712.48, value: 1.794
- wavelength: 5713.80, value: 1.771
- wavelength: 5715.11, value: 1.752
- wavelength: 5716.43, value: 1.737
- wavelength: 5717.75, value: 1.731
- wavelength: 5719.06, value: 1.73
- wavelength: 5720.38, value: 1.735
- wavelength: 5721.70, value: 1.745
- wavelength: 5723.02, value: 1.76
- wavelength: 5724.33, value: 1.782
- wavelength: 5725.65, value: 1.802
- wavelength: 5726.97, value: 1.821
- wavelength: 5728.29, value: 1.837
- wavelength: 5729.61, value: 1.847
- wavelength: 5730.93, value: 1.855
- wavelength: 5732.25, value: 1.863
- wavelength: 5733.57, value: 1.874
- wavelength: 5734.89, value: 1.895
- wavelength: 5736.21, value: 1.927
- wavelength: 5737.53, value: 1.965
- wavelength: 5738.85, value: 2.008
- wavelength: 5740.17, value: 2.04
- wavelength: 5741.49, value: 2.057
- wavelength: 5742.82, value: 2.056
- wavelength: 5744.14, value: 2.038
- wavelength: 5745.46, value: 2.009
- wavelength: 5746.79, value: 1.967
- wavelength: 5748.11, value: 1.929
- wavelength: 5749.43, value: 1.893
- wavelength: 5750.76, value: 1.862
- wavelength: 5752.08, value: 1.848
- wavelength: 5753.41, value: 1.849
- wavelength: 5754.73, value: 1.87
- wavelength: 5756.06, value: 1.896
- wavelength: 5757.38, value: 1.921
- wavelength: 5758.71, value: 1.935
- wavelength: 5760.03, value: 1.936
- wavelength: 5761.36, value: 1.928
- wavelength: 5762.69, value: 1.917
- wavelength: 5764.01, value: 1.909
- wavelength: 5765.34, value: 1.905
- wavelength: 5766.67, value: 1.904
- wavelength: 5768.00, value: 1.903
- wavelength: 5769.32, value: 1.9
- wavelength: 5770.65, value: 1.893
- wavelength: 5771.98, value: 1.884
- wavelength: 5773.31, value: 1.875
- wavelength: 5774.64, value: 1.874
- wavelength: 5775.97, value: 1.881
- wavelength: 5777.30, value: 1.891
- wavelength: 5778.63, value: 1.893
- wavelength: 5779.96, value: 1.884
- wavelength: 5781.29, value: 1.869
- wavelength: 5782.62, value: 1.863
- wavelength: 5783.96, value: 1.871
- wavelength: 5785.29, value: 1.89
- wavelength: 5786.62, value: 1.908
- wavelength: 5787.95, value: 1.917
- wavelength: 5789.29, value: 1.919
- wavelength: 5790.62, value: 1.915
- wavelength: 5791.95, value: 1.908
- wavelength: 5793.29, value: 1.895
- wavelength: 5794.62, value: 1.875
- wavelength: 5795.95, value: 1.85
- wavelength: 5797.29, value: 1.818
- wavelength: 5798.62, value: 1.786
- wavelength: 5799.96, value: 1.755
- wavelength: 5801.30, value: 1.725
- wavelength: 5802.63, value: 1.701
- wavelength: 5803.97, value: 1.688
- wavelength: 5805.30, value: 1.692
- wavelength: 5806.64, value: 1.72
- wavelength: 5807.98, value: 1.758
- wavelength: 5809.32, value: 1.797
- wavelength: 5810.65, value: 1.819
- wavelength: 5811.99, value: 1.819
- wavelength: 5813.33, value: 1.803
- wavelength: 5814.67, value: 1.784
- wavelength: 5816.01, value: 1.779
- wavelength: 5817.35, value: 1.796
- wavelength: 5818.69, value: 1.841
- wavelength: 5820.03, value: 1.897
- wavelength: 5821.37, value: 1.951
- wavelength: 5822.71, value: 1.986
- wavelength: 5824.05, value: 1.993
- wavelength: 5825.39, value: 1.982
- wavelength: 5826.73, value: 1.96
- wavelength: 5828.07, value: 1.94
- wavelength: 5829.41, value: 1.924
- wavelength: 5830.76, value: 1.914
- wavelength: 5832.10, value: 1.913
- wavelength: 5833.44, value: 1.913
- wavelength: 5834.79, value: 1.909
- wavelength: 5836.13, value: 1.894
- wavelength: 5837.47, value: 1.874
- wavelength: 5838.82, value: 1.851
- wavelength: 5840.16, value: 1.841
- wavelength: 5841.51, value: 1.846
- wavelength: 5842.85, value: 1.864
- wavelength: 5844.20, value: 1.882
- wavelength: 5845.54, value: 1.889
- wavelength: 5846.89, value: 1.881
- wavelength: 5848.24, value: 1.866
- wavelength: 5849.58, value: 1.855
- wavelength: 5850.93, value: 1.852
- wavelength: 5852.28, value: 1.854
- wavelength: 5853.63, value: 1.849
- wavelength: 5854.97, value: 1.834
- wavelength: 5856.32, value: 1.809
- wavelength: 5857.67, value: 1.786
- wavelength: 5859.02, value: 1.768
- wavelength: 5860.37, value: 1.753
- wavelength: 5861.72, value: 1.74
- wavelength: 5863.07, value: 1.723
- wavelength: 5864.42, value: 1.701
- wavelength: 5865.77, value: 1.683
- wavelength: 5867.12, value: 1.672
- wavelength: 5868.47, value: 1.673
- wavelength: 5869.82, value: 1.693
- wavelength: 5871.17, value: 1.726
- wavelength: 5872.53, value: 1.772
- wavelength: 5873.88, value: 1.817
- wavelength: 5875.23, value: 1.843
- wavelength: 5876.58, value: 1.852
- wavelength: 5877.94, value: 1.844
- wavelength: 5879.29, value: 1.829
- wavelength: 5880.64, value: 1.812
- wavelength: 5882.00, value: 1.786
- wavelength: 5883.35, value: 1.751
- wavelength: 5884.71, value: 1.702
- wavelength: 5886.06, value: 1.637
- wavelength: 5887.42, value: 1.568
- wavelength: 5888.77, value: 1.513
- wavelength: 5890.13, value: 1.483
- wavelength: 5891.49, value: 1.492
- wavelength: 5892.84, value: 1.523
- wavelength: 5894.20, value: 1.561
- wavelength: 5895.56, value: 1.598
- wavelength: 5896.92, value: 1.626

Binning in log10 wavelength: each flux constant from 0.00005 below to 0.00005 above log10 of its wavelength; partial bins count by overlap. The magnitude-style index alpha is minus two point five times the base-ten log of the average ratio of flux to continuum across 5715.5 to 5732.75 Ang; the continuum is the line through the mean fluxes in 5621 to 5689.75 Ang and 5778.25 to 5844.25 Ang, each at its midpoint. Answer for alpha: 0.05 mag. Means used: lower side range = 1.88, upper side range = 1.86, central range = 1.79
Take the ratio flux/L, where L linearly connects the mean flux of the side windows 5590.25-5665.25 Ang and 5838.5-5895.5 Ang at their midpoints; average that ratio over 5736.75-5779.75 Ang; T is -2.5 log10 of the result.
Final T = -0.077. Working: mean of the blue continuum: 1.85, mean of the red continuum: 1.75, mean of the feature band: 1.93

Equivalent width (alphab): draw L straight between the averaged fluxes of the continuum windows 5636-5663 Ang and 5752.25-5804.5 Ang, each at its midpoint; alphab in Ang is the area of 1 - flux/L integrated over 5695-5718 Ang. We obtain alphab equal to 0.7 Ang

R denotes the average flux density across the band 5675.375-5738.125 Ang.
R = 1.83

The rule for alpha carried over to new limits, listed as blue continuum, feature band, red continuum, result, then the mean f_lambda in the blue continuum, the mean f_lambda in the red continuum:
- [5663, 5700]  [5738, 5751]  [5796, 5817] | -0.10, 1.85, 1.77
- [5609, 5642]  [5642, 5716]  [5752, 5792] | 0.02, 1.88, 1.9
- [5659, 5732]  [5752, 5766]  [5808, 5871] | -0.04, 1.83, 1.84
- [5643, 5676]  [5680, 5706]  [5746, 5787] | 0.02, 1.87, 1.9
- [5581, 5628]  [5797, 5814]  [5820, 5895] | 0.02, 1.79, 1.8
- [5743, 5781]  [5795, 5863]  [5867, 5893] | -0.03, 1.91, 1.7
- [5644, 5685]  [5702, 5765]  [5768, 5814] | -0.01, 1.87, 1.84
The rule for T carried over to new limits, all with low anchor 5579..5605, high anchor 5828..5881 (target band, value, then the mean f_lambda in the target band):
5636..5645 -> -0.067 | 1.86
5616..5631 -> -0.079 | 1.87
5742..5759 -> -0.083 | 1.93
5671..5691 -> -0.072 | 1.88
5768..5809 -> -0.026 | 1.84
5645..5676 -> -0.070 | 1.87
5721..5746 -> -0.073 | 1.9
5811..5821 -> -0.007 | 1.82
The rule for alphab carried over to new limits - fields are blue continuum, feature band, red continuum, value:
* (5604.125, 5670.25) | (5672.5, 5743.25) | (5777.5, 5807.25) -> 0.1 Ang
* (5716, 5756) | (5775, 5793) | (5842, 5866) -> -0.4 Ang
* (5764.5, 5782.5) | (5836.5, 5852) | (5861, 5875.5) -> -0.8 Ang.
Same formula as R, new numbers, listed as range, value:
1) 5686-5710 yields 1.84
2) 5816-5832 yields 1.92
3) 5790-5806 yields 1.8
